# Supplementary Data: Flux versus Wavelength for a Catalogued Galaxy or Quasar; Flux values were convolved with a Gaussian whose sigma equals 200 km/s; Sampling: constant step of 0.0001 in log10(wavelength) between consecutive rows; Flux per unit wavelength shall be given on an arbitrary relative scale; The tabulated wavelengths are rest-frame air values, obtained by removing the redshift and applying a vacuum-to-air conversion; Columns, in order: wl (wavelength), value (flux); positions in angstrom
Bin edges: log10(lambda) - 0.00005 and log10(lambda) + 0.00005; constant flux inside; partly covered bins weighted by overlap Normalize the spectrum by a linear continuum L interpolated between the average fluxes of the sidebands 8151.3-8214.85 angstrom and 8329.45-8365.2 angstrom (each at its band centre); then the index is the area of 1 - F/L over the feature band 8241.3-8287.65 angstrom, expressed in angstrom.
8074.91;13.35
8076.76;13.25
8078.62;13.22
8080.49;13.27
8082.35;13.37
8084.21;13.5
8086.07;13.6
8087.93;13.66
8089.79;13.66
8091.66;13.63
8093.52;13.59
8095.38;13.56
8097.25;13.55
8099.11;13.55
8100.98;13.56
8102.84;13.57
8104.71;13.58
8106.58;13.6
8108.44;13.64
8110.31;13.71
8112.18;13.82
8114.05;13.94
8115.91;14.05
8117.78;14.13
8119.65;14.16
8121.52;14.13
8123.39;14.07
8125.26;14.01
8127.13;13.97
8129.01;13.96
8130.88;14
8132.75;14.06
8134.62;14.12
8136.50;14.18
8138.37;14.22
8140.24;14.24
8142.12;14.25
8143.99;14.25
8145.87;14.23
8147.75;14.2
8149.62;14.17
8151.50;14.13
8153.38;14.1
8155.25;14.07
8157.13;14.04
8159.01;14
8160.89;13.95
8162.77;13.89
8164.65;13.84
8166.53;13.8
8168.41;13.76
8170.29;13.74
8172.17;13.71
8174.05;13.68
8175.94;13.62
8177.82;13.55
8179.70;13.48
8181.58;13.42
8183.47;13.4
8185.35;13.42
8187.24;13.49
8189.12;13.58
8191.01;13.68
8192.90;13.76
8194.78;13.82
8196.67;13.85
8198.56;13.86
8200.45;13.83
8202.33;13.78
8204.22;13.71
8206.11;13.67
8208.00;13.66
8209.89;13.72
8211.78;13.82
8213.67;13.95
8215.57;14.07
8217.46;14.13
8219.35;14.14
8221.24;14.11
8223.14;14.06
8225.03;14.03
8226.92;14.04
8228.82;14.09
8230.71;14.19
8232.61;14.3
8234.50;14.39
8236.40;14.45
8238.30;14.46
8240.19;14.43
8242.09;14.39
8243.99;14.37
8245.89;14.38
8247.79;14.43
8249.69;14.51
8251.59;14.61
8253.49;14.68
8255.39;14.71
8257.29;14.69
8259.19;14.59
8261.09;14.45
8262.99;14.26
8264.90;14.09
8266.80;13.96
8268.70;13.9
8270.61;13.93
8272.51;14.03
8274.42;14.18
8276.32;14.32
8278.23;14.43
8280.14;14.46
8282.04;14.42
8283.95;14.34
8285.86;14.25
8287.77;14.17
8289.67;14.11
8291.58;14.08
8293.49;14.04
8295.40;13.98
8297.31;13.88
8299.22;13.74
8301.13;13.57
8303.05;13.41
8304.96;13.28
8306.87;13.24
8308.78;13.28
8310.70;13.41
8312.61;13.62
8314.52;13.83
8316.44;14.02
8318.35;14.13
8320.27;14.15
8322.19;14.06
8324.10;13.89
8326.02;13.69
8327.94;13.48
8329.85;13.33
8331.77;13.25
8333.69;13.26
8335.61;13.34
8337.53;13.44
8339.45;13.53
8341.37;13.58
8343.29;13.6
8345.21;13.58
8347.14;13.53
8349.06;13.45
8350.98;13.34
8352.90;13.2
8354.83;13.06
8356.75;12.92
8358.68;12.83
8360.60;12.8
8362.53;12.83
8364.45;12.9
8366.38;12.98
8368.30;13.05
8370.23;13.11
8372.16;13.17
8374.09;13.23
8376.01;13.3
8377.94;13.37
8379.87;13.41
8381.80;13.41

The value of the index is -2.9 angstrom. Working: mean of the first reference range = 13.8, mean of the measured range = 14.3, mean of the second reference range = 13.3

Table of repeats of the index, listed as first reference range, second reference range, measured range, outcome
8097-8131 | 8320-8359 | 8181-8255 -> -1.98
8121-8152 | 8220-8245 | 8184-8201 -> 0.61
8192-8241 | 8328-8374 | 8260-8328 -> -1.97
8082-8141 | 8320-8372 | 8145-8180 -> -0.46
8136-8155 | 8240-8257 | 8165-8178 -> 0.52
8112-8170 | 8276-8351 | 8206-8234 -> -0.19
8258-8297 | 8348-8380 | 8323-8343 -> 0.02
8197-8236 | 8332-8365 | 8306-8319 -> -0.18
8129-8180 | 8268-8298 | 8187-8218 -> 0.57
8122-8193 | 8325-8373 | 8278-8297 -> -1.06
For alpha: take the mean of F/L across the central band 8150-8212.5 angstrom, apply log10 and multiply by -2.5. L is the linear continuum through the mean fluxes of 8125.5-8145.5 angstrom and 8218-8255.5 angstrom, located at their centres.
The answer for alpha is 0.04 mag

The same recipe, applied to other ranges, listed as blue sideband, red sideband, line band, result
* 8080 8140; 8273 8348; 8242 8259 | -0.06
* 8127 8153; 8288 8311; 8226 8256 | -0.04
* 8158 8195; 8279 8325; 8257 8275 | -0.03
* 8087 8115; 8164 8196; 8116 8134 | -0.03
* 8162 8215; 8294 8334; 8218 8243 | -0.04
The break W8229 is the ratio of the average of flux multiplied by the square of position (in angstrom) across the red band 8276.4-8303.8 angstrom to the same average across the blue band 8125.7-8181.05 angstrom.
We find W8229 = 1.04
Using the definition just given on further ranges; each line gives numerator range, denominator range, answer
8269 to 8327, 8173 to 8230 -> 1.03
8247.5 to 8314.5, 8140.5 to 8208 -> 1.05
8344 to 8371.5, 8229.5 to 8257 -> 0.93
